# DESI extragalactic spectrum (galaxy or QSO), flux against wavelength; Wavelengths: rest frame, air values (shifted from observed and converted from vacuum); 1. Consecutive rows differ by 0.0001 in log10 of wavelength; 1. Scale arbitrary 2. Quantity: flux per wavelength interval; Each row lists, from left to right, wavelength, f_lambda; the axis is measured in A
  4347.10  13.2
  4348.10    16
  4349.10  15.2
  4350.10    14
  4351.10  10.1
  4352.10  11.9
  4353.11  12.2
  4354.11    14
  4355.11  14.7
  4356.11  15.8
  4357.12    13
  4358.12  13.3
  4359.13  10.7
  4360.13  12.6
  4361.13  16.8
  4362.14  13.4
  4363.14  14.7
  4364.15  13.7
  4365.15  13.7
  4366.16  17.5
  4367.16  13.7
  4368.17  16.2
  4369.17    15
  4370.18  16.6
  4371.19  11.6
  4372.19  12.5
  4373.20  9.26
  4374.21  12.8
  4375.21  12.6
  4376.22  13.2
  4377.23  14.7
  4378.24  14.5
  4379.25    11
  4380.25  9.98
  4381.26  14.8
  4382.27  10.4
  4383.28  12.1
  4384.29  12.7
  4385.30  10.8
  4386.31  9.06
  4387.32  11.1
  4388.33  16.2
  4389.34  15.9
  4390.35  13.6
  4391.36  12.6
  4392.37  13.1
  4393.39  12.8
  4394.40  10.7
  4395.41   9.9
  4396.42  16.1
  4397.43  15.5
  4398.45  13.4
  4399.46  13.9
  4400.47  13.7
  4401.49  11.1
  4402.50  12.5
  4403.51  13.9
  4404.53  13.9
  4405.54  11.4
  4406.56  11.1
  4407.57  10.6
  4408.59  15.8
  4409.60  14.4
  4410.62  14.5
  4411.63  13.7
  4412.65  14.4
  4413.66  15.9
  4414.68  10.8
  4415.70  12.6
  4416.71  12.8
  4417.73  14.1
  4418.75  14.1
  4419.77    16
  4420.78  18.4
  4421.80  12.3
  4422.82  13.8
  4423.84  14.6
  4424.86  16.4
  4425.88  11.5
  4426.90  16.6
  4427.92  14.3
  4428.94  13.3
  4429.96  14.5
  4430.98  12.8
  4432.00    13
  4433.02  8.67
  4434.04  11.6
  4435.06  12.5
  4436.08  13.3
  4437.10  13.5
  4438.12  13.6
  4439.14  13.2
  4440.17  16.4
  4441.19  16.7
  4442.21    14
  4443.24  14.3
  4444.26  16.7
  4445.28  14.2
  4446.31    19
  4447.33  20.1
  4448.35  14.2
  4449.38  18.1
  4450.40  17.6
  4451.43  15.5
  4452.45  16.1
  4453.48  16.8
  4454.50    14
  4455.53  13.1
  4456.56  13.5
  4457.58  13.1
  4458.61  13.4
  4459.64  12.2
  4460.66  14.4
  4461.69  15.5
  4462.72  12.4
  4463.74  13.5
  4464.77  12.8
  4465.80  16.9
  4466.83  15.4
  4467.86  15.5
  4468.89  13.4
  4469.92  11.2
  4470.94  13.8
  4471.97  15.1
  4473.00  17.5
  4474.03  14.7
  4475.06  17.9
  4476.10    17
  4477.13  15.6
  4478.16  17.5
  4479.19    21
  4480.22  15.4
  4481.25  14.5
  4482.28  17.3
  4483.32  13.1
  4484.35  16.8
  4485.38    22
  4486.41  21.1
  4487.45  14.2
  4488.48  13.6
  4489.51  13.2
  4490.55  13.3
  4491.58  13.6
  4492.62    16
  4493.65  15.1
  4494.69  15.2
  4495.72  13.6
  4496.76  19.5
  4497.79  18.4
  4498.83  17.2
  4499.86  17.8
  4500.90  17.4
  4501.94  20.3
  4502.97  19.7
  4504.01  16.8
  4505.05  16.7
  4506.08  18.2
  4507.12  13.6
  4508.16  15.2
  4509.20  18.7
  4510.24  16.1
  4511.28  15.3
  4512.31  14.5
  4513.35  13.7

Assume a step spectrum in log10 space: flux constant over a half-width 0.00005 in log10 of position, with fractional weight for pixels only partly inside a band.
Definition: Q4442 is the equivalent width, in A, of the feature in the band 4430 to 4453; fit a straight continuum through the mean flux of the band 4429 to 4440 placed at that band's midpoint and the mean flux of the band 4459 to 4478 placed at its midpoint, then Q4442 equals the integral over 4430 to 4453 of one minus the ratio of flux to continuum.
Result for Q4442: -2.7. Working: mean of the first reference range 12.8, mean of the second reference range 14.8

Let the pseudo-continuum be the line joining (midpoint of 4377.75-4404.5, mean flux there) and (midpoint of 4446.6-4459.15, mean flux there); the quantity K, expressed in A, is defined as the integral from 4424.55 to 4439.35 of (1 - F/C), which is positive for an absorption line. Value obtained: 1.4 A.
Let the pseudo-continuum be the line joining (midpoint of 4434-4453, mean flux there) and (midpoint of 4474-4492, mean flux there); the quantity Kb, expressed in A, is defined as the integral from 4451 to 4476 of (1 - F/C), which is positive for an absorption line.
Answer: 2.1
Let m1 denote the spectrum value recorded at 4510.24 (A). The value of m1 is 16.1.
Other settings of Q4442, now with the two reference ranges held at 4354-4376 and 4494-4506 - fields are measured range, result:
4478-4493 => 0.84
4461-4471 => 1.52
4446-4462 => 0.86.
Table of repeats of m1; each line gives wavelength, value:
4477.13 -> 15.6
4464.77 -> 12.8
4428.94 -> 13.3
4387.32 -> 11.1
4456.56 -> 13.5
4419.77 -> 16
